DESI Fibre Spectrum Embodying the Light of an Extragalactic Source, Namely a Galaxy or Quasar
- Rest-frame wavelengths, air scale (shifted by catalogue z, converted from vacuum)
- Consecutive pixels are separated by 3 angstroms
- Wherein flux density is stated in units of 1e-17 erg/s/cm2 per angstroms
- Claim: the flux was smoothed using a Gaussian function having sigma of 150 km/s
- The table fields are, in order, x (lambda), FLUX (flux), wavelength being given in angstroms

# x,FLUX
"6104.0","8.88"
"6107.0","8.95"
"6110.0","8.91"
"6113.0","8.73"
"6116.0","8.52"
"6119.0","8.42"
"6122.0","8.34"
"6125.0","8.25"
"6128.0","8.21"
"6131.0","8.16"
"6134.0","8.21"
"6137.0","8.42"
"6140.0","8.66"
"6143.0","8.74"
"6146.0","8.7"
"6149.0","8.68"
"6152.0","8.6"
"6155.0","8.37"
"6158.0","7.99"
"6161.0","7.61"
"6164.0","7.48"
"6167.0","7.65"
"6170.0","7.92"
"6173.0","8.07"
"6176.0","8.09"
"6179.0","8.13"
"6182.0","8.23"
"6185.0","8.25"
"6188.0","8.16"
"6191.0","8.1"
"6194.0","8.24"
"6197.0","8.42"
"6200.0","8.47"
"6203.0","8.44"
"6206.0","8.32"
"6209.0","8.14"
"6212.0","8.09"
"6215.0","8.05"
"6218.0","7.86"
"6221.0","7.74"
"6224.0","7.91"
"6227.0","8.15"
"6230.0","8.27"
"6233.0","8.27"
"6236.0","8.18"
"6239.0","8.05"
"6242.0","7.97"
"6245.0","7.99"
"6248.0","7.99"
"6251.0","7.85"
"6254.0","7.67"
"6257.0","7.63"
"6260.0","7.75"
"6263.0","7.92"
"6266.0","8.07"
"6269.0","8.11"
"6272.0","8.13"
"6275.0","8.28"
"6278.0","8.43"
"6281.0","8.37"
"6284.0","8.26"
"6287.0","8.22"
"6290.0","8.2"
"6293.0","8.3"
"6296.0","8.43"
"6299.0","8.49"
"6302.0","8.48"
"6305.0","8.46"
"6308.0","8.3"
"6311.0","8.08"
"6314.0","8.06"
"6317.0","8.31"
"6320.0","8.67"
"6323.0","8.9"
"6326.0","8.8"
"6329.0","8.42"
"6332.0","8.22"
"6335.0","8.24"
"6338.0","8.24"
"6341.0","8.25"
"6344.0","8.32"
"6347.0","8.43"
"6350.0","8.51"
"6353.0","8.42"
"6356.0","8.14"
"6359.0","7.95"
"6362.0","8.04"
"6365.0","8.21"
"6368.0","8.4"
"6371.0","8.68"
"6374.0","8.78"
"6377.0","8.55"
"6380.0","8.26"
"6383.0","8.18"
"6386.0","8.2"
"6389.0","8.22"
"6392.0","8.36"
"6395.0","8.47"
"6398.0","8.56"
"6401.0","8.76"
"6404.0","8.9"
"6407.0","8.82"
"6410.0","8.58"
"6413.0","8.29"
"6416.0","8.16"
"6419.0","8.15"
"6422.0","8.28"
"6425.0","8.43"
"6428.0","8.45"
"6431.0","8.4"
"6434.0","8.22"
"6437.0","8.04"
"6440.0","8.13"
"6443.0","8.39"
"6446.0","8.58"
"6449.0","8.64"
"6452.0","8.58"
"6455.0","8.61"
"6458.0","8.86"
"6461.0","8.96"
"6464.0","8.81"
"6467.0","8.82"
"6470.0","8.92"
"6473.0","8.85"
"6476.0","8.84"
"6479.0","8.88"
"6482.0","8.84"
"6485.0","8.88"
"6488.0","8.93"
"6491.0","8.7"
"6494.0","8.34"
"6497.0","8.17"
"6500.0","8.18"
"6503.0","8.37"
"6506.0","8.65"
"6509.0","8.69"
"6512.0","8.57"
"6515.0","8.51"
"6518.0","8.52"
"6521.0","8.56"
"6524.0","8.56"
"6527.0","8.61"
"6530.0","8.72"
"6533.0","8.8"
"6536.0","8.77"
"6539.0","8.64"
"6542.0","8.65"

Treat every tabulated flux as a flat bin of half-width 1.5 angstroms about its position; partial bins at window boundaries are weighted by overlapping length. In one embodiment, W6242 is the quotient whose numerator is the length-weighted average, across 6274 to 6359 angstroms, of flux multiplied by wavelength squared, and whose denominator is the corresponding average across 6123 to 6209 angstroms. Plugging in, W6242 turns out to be 1.1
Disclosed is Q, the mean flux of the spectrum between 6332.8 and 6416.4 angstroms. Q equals 8.39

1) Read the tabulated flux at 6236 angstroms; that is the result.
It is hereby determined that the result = 8.18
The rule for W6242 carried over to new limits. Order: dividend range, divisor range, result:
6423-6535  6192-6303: 1.14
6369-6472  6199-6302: 1.10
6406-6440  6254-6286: 1.08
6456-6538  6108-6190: 1.17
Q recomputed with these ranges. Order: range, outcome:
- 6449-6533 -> 8.67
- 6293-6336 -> 8.42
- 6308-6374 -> 8.36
